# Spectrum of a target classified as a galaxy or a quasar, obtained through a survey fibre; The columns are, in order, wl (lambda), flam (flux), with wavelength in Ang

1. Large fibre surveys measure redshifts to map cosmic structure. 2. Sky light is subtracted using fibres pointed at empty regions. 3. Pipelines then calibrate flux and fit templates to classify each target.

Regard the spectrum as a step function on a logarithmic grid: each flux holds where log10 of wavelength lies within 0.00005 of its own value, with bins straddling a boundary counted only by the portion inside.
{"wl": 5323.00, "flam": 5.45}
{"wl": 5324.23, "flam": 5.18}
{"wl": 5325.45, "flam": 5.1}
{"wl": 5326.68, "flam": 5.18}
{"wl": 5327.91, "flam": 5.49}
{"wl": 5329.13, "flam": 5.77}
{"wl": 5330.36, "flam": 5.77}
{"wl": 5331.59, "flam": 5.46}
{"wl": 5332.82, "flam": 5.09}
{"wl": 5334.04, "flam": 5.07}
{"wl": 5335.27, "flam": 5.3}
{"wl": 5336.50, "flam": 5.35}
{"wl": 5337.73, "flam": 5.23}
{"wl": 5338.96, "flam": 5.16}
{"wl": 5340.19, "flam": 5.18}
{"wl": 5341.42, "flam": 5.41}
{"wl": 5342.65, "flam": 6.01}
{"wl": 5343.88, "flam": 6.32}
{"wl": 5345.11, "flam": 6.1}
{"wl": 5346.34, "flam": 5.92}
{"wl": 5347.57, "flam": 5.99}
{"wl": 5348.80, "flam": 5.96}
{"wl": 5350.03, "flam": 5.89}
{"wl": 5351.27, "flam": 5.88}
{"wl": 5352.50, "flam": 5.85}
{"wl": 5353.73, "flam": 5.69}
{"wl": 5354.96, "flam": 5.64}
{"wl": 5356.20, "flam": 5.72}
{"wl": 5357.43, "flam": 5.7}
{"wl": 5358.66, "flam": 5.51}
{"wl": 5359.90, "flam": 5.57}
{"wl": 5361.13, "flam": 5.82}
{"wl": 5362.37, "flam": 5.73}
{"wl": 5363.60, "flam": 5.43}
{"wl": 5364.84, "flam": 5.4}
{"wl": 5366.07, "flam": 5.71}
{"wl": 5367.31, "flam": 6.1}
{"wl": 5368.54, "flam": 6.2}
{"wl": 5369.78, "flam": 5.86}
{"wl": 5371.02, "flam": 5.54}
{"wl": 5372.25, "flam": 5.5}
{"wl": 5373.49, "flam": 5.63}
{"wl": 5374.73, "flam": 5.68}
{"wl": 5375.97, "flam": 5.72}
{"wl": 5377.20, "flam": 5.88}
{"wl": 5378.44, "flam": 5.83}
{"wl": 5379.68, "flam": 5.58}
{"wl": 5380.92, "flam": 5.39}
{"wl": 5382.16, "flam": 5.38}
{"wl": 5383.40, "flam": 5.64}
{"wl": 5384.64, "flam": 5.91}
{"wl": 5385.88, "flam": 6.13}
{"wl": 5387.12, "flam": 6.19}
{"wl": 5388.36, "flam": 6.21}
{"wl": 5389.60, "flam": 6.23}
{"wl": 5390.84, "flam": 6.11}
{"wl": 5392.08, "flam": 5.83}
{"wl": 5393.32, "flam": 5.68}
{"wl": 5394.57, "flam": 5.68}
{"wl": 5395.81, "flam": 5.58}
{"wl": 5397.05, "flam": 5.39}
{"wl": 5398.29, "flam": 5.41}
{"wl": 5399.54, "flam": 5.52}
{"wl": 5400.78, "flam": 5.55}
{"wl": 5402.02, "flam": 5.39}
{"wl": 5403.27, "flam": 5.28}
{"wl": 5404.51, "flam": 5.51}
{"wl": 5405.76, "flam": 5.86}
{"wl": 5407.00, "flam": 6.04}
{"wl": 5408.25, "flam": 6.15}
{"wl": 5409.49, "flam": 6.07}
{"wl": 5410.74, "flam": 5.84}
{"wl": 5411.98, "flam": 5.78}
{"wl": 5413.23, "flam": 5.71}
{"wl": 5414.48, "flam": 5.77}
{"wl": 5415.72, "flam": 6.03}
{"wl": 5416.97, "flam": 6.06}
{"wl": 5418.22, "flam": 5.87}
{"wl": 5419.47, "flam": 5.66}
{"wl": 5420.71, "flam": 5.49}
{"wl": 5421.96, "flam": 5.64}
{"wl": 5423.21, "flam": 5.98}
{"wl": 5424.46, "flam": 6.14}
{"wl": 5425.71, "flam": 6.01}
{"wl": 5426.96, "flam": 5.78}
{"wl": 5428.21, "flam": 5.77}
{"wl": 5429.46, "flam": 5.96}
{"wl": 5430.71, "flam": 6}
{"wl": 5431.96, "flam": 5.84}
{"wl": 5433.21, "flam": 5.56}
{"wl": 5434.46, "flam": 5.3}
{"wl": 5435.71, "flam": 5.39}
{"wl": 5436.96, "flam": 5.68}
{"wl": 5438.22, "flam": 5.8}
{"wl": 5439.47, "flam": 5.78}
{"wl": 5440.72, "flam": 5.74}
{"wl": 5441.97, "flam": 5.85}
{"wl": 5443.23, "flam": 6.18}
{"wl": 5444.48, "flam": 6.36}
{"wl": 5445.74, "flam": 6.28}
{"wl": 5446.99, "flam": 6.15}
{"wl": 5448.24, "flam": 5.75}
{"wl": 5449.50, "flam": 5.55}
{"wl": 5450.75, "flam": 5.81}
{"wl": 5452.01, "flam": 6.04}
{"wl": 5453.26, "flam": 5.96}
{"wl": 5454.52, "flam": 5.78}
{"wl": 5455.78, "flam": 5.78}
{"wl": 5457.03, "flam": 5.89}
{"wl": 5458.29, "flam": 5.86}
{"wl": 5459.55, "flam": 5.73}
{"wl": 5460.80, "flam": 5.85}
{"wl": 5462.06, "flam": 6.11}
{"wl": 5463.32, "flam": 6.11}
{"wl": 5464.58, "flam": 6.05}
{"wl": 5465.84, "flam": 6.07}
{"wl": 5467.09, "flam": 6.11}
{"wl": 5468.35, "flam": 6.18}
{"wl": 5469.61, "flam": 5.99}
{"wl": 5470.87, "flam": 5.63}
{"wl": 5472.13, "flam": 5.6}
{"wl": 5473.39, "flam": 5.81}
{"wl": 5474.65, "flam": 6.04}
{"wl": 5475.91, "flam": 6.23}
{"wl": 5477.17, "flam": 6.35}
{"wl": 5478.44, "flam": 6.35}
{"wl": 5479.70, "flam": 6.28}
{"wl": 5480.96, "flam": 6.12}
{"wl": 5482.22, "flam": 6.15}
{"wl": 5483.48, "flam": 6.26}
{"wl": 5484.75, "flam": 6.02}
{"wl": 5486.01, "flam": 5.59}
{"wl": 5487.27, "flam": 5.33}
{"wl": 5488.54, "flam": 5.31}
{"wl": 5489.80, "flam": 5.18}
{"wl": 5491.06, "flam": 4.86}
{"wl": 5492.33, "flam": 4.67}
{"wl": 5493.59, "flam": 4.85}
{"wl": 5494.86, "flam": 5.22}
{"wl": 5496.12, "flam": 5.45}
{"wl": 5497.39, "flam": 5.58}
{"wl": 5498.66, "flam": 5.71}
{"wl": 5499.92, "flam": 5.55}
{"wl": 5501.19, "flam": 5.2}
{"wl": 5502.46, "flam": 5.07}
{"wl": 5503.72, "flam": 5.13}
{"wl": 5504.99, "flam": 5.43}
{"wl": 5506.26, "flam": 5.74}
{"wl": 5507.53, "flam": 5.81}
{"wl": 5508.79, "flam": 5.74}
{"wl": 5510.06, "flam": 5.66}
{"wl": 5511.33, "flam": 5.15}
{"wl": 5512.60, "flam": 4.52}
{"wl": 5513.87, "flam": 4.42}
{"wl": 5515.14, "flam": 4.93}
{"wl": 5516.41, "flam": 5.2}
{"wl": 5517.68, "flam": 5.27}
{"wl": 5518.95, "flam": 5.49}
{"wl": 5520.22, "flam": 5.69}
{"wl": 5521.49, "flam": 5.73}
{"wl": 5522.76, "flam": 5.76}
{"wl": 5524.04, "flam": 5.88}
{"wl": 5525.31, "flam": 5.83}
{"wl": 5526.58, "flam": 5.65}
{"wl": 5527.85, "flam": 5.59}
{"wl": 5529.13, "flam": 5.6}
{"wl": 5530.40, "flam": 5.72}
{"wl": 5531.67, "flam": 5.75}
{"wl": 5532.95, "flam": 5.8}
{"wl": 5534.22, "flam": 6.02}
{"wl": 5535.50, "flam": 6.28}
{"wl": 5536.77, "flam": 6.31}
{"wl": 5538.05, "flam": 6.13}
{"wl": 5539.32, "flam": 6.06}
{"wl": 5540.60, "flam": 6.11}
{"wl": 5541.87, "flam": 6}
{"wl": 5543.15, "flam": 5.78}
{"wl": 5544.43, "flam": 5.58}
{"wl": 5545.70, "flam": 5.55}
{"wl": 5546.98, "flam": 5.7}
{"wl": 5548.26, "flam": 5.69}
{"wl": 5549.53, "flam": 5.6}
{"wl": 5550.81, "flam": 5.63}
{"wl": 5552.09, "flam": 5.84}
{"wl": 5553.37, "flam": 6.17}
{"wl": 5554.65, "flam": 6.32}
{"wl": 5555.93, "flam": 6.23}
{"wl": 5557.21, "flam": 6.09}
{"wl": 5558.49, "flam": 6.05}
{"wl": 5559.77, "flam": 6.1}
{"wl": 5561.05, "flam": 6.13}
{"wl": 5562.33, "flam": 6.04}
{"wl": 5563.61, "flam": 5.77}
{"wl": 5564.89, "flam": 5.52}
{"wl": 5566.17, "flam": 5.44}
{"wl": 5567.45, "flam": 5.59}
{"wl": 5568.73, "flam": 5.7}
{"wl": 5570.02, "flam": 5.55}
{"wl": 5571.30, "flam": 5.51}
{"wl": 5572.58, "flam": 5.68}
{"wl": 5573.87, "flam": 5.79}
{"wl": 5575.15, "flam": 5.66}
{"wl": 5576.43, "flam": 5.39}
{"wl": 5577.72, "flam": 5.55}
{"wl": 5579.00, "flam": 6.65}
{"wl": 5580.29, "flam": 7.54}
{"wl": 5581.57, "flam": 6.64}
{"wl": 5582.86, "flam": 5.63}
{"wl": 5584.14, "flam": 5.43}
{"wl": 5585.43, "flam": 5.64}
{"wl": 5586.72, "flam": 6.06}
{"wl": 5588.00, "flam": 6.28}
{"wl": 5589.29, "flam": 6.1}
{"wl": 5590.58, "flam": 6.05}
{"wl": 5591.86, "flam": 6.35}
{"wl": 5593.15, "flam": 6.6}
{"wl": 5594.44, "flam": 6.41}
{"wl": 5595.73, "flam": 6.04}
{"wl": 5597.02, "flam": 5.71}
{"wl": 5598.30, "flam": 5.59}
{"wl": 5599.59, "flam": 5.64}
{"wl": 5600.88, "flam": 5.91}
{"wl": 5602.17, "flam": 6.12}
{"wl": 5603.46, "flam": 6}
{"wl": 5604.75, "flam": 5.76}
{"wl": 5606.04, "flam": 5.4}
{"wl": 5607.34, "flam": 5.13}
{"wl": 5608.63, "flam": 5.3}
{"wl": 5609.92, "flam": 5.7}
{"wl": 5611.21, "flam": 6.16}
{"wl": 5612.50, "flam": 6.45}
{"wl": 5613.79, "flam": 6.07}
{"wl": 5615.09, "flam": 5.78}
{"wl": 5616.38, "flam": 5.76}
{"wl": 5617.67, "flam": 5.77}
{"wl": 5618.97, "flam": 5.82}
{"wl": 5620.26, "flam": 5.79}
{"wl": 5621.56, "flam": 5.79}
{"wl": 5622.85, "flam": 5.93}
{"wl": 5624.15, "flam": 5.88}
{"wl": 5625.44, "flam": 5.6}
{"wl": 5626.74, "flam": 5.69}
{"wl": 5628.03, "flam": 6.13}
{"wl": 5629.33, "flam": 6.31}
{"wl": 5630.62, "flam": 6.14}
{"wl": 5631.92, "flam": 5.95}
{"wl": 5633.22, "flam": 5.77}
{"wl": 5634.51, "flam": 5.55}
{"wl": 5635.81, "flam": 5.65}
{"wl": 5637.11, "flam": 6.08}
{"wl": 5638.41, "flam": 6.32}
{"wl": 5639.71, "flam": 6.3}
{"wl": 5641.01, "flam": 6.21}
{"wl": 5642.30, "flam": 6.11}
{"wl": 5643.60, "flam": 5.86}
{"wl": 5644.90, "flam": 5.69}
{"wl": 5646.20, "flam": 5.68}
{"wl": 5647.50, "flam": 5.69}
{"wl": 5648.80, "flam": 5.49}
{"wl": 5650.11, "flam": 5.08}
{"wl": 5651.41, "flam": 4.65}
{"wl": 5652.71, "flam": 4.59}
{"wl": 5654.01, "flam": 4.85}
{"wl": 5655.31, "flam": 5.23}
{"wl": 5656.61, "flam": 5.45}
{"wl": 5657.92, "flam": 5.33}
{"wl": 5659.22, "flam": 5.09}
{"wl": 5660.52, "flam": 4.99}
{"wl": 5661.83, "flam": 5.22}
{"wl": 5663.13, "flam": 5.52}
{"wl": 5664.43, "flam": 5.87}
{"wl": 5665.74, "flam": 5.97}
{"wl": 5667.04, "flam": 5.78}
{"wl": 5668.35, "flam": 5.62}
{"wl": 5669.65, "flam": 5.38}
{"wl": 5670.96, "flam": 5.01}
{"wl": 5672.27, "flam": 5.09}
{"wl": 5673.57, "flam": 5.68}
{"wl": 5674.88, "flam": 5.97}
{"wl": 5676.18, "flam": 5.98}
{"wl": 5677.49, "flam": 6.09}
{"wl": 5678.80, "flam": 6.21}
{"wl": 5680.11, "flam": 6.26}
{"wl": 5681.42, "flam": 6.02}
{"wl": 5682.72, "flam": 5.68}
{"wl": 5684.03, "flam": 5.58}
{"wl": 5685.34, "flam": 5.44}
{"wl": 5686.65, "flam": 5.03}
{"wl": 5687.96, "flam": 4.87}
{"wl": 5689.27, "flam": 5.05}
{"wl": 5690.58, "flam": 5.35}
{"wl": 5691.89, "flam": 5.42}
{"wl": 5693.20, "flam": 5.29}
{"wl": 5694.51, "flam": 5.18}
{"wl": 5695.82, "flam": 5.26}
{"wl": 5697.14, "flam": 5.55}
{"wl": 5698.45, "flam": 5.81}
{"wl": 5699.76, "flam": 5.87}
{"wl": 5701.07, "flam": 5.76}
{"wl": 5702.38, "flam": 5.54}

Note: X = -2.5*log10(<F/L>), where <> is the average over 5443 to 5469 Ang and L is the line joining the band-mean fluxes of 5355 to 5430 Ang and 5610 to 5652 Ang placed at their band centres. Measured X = -0.04 mag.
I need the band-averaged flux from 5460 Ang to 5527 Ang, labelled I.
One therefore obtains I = 5.62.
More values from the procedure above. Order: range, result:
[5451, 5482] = 6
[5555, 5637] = 5.9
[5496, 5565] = 5.69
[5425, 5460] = 5.84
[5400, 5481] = 5.88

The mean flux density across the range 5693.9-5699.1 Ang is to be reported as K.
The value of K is 5.45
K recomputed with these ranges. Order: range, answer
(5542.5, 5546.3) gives 5.64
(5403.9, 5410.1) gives 5.93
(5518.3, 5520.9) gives 5.6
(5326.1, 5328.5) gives 5.33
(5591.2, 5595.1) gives 6.45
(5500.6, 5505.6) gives 5.21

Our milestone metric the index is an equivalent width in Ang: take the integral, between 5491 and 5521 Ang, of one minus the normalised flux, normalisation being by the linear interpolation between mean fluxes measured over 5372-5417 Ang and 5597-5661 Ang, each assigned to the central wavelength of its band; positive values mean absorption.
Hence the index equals 2.4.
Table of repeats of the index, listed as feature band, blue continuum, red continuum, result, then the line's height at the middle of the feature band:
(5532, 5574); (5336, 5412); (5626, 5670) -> -1.5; 5.66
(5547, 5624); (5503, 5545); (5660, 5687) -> -3.6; 5.64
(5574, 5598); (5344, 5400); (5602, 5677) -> -1.6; 5.69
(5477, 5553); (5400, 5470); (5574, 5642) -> 3.7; 5.9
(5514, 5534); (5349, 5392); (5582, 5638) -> 0.9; 5.85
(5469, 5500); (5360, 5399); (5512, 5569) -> 0.3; 5.74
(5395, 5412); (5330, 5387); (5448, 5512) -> 0.1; 5.69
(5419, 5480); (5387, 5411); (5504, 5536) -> -2.5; 5.67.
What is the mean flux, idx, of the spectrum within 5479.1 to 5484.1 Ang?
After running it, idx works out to 6.21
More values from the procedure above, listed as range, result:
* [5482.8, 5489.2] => 5.7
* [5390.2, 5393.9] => 5.88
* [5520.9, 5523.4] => 5.74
